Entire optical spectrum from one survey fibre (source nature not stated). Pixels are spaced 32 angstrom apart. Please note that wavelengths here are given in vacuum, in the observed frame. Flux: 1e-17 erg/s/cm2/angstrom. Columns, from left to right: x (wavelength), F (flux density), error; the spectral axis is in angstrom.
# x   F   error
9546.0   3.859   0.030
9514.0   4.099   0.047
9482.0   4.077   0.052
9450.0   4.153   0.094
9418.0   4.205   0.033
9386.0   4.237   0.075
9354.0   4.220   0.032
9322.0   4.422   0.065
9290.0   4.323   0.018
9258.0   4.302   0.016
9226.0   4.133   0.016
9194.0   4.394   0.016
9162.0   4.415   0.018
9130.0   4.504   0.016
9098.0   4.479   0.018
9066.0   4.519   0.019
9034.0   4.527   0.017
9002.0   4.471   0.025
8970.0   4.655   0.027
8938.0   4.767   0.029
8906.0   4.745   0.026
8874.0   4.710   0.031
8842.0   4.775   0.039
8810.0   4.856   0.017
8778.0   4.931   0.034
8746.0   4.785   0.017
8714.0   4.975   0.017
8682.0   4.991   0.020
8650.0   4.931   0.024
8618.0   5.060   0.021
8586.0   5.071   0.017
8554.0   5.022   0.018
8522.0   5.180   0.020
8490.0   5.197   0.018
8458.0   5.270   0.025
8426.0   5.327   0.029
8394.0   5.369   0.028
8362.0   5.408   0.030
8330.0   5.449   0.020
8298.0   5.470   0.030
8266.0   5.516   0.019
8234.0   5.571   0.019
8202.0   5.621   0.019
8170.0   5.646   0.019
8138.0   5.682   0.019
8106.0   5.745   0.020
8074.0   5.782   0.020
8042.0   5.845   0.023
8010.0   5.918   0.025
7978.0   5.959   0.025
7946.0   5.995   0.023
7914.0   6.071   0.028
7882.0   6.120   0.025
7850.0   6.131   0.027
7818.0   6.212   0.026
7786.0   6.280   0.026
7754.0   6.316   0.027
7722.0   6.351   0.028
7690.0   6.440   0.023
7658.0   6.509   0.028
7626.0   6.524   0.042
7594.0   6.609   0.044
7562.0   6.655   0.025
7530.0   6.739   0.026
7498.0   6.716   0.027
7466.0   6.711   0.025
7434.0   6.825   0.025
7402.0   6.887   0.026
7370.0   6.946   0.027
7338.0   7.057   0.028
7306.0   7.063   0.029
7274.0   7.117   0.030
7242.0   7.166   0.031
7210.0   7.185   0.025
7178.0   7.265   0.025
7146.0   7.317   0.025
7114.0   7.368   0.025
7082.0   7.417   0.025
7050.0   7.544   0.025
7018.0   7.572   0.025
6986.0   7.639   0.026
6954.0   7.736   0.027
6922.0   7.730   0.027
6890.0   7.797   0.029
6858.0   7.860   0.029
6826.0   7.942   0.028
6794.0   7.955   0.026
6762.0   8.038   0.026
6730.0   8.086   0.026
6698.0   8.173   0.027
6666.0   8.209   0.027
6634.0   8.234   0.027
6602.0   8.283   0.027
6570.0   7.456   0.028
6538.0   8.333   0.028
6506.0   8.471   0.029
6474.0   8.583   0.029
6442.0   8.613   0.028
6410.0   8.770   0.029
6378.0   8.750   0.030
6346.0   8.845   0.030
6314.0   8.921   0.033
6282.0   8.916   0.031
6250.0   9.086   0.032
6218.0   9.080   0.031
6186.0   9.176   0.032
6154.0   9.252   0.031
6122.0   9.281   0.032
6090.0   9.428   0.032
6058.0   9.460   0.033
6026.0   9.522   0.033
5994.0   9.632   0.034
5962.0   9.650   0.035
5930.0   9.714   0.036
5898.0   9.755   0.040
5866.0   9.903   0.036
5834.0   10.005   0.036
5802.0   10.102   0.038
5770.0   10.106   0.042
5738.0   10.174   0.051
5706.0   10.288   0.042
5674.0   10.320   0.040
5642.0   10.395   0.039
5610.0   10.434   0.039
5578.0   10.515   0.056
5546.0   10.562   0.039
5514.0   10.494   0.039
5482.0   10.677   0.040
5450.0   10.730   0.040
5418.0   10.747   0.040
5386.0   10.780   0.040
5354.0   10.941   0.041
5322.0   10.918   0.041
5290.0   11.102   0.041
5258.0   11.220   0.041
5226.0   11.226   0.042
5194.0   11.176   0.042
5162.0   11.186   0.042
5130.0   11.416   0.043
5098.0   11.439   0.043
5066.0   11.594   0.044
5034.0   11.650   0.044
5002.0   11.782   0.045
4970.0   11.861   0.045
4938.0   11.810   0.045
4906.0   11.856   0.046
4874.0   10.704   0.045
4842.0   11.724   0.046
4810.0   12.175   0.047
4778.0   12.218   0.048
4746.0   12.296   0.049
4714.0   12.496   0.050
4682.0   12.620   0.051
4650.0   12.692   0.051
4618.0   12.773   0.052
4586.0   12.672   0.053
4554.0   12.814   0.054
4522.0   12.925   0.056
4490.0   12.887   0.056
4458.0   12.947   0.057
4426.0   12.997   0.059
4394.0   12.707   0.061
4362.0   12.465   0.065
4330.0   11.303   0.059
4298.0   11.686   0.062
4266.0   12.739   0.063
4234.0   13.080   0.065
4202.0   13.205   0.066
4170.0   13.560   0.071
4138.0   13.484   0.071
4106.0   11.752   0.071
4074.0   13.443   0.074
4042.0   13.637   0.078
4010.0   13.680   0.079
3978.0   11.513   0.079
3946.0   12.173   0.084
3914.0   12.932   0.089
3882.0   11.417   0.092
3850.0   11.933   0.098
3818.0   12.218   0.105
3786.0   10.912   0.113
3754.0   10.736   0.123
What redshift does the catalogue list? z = 0.000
